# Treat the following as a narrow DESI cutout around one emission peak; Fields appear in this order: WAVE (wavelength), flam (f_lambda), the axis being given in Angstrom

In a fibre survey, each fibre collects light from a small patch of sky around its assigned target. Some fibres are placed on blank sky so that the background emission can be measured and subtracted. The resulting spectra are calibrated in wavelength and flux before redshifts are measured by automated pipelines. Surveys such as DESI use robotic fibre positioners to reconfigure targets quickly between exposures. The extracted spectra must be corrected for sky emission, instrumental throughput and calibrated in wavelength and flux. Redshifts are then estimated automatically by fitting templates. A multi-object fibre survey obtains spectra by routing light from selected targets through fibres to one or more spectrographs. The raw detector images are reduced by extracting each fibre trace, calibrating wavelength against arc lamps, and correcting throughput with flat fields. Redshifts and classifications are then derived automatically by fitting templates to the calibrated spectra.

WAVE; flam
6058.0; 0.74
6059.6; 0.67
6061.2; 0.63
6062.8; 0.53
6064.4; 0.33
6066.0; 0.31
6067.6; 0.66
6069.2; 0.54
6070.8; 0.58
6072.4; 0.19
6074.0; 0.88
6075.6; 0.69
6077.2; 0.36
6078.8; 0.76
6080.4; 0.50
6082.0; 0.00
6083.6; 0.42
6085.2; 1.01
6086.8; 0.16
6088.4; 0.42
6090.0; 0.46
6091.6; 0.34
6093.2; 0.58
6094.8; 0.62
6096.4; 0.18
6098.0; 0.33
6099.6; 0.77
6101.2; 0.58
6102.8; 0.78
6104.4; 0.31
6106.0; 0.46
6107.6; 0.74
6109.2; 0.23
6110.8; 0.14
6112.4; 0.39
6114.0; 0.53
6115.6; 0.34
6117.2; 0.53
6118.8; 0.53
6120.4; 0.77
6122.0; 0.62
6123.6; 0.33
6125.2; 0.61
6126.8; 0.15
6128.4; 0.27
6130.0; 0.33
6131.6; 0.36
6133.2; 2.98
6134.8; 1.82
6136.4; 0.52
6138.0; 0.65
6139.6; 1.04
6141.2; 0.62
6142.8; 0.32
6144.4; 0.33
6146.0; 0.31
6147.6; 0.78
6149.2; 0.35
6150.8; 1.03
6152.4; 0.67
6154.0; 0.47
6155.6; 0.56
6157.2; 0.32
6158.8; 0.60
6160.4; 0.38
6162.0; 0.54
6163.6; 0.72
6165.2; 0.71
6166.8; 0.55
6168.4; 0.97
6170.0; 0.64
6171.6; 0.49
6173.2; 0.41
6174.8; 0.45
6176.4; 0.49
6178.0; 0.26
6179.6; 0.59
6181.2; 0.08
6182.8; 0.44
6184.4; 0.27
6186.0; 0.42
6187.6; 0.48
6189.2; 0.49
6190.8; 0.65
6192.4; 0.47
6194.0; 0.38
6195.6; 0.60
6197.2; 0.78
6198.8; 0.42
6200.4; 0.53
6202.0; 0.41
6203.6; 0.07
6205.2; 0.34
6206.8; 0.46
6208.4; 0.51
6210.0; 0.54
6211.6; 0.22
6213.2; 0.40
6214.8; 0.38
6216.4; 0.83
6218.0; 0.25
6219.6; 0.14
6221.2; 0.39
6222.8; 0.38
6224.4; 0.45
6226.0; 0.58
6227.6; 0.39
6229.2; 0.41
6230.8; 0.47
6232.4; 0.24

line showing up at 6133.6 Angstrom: [O III]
